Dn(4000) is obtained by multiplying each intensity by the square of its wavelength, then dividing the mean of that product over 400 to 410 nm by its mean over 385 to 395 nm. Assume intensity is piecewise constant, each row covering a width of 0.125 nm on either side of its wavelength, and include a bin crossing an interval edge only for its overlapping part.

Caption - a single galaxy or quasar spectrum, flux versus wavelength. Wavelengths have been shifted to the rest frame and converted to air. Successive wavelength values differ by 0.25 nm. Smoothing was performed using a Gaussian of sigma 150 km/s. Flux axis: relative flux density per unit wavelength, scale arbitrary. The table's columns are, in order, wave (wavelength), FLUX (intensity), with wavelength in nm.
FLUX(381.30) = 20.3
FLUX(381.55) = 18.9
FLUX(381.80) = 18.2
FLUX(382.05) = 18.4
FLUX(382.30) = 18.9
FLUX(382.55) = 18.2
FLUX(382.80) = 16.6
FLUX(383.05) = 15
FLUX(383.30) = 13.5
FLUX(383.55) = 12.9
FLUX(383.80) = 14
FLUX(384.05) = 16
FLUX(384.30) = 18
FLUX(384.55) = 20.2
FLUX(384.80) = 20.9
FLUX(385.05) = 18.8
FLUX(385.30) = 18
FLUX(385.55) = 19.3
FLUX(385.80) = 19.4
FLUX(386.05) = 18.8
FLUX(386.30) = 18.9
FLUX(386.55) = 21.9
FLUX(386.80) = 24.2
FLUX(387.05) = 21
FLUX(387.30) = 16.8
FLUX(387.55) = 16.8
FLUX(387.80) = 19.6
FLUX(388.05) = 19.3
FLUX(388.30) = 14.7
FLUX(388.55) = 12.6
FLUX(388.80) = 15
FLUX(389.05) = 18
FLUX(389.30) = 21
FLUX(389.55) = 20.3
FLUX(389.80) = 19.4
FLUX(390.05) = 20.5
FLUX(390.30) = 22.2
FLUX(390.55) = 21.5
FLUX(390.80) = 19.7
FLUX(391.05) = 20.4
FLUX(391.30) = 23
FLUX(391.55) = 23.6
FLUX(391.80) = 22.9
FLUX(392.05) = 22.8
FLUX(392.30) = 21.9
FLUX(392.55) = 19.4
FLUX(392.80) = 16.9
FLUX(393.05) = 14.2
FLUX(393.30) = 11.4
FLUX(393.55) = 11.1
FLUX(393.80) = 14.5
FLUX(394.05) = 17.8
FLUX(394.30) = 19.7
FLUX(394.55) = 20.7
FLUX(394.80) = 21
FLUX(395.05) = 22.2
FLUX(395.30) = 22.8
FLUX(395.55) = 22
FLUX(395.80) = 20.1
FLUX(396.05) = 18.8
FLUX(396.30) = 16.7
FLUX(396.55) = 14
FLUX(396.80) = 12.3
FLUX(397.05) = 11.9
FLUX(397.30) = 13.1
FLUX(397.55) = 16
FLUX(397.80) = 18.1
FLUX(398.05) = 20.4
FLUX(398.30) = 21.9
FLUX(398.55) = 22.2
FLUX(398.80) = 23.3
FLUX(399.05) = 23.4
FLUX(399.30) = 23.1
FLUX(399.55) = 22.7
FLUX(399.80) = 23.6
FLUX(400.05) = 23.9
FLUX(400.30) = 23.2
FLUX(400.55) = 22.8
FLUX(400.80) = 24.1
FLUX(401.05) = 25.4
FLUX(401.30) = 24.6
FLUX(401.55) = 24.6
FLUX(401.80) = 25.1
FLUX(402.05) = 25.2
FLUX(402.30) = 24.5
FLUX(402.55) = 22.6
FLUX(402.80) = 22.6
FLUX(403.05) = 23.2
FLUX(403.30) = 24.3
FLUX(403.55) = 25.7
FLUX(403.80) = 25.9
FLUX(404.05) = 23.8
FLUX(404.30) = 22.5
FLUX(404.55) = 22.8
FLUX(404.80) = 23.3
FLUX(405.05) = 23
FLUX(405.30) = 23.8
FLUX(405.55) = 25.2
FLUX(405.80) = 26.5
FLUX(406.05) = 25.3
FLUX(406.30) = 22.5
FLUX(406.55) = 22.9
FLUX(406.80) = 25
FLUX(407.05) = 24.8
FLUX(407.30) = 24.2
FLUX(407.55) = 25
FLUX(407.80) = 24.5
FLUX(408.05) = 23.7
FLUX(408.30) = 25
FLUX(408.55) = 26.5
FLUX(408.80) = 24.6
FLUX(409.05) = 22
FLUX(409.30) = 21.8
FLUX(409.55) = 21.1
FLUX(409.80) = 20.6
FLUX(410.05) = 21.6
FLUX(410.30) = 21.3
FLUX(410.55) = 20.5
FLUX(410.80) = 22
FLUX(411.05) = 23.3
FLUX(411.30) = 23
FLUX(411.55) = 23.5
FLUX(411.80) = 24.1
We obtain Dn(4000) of 1.4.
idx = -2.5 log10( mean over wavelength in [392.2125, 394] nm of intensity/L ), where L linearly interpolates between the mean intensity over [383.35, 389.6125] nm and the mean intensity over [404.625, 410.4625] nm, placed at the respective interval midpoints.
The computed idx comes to 0.26 mag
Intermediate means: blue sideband 18.2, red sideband 23.6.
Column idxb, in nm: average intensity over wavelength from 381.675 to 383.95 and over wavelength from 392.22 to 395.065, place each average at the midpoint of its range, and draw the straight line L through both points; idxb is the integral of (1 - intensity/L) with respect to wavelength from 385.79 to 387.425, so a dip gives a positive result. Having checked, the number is -0.356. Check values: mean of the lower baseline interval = 16.2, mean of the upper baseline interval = 17.3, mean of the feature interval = 20.2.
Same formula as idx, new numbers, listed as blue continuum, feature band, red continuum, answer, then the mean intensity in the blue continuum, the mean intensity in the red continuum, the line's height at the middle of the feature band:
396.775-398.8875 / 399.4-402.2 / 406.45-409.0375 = -0.211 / 17.8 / 24.5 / 19.8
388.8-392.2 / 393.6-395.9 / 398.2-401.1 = 0.117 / 21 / 23.3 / 22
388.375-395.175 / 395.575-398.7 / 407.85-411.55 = 0.162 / 19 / 22.7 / 20.1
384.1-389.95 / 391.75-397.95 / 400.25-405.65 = 0.205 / 18.8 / 24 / 21.4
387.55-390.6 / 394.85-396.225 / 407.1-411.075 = -0.055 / 18.5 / 23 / 20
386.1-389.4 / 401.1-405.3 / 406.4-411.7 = -0.101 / 18.4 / 23.2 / 21.9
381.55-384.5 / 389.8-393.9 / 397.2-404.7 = 0.023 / 16.5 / 22.9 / 19.7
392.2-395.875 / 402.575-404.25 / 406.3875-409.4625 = -0.086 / 18.3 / 24.1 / 22.2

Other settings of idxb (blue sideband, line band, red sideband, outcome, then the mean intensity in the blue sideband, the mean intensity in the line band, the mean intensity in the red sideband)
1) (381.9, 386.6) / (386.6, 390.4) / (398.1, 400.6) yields 0.07 nm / 17.7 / 18.8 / 22.9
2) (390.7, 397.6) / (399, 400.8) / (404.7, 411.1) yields -0.25 nm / 18.3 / 23.3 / 23.5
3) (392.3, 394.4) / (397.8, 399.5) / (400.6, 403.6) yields -0.09 nm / 15.9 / 22.1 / 24.3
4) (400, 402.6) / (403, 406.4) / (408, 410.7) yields -0.09 nm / 24.2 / 24.2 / 22.6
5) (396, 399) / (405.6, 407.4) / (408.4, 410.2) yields -0.26 nm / 17.5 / 24.5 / 22.6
